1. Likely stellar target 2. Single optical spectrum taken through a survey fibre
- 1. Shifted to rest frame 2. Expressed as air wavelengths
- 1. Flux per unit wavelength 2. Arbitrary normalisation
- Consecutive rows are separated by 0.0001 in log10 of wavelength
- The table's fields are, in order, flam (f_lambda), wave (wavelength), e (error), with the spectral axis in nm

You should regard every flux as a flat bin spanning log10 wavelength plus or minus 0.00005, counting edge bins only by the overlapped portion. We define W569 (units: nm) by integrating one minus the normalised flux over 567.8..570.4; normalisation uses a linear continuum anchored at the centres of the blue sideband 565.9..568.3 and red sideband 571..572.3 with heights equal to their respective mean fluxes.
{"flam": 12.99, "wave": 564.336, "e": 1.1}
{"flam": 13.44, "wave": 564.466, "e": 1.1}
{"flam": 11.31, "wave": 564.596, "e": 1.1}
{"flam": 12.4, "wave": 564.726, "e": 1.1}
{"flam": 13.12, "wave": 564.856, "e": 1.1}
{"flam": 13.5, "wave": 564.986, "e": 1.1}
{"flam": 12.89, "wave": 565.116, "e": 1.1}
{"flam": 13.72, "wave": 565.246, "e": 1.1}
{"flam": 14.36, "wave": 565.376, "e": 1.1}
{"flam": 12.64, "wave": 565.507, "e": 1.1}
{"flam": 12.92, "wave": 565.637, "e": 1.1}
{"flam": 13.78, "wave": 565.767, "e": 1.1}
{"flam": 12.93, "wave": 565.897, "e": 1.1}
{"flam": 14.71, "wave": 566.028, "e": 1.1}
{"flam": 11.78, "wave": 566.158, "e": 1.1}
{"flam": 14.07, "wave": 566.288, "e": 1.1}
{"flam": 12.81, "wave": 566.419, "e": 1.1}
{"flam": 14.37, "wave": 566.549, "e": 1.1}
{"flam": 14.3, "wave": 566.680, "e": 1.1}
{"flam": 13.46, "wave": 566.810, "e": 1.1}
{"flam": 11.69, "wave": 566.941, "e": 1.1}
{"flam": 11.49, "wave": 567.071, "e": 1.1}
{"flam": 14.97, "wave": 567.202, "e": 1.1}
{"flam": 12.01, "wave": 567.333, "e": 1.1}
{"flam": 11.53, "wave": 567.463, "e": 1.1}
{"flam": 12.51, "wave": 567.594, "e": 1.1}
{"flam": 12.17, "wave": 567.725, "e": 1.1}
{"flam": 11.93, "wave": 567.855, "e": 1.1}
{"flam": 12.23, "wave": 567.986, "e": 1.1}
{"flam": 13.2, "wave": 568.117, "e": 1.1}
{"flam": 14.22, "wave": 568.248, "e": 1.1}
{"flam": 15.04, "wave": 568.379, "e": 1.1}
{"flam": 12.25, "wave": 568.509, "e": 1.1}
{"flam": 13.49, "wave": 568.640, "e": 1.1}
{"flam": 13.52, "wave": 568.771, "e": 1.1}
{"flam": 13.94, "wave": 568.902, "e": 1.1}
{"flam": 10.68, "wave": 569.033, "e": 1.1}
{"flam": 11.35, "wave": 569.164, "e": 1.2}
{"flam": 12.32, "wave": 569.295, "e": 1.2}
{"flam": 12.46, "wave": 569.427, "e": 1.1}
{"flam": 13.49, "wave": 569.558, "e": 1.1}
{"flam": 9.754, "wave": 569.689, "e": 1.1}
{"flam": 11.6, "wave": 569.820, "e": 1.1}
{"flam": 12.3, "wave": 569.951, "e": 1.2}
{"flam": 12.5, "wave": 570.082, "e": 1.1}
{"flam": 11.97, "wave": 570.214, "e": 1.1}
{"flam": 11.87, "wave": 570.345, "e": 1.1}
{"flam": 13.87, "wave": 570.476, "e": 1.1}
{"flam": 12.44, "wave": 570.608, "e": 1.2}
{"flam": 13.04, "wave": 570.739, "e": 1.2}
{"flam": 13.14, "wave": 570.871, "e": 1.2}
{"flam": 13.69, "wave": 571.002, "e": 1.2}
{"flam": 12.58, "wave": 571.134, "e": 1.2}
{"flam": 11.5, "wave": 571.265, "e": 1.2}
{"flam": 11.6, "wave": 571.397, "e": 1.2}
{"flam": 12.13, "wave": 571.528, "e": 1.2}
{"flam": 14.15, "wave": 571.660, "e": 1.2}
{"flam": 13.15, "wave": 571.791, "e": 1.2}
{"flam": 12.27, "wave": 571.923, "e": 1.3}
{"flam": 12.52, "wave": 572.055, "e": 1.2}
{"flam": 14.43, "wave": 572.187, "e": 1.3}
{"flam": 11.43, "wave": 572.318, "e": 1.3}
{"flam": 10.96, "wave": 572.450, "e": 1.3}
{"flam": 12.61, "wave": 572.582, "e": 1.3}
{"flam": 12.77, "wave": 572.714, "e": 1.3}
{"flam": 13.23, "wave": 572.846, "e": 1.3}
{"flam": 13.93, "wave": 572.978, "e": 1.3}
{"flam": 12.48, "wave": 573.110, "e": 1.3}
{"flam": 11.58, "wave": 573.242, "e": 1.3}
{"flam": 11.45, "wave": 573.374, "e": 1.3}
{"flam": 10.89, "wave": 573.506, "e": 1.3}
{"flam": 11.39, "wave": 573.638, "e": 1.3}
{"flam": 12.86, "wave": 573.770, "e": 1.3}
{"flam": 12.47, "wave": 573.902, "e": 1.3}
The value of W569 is 0.069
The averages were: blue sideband 13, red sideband 12.7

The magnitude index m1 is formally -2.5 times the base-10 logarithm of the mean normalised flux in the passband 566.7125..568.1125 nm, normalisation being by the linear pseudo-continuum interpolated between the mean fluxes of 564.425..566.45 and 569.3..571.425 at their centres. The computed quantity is 0.03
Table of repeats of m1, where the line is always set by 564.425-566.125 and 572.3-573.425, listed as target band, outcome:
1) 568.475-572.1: 0.01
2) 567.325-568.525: 0.01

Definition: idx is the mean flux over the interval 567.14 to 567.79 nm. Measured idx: 12.6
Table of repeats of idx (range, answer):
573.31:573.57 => 11.2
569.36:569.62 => 12.9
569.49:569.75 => 11.7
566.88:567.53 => 12.3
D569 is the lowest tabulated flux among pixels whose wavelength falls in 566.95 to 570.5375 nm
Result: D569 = 9.754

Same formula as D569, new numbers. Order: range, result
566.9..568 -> 11.49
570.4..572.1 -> 11.5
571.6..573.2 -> 10.96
